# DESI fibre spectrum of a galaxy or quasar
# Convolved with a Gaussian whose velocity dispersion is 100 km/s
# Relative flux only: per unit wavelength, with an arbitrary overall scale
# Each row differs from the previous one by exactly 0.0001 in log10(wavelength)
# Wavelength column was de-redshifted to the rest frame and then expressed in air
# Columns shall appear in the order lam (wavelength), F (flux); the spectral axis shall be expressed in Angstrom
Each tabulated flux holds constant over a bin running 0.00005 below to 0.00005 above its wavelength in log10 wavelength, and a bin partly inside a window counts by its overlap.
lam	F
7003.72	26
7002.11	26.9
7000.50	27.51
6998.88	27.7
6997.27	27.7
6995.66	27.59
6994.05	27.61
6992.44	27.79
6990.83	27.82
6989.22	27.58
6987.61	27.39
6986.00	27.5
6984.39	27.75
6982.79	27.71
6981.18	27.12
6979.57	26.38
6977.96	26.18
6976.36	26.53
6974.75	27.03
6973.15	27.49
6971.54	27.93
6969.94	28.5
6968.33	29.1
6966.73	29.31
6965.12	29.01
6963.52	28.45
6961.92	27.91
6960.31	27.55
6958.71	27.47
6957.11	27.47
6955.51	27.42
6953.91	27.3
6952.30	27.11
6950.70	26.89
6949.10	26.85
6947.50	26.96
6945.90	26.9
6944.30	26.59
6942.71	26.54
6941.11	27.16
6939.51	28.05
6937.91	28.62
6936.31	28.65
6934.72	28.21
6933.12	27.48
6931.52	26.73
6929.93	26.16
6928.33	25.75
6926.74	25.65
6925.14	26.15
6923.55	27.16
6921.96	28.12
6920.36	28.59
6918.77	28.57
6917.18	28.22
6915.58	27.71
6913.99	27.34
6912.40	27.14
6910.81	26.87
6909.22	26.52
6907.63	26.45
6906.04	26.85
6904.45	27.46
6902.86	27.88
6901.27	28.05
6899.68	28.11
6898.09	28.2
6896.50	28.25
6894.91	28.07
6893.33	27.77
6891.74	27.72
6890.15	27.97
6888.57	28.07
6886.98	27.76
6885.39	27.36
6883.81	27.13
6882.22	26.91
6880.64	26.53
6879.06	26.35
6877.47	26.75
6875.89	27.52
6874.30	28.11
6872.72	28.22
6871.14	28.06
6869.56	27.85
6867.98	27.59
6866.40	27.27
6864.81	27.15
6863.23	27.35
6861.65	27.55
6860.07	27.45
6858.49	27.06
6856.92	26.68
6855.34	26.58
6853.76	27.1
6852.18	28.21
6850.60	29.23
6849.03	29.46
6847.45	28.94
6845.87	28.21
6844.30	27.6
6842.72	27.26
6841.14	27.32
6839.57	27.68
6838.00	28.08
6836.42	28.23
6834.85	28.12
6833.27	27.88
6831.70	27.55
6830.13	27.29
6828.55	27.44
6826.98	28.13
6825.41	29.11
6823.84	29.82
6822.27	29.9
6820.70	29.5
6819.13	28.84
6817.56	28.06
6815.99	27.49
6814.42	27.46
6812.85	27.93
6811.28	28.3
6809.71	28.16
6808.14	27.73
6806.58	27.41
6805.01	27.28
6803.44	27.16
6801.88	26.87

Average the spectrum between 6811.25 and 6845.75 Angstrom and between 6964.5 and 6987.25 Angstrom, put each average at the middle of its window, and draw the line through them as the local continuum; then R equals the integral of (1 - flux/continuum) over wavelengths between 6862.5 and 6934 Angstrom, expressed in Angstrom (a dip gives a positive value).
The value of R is 1.3 Angstrom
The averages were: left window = 28.1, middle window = 27.4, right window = 27.7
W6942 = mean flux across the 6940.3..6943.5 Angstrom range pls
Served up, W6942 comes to 26.8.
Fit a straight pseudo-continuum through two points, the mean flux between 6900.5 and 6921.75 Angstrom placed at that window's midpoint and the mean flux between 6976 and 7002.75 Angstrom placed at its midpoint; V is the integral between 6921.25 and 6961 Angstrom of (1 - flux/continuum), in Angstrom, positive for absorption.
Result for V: 0.4 Angstrom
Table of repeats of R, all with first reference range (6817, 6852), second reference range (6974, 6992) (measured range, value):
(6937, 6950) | 0.1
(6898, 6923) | 0.1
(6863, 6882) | 0.5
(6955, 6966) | -0.2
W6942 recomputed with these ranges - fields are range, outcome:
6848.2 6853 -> 29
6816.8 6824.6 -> 29.2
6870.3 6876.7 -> 28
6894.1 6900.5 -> 28.2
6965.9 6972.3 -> 28.7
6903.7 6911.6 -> 26.8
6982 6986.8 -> 27.7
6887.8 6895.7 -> 27.9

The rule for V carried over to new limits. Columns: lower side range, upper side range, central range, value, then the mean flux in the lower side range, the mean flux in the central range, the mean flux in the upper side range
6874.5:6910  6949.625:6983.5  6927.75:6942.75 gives 0.1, 27.4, 27.4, 27.6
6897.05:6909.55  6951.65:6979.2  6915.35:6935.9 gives 0.2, 27.5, 27.3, 27.7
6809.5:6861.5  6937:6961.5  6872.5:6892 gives 0.2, 28.1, 27.4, 27.3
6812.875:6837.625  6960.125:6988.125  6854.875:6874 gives 0.5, 28.3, 27.4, 27.7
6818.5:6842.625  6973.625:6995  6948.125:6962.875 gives 0.1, 28.3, 27.3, 27.3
